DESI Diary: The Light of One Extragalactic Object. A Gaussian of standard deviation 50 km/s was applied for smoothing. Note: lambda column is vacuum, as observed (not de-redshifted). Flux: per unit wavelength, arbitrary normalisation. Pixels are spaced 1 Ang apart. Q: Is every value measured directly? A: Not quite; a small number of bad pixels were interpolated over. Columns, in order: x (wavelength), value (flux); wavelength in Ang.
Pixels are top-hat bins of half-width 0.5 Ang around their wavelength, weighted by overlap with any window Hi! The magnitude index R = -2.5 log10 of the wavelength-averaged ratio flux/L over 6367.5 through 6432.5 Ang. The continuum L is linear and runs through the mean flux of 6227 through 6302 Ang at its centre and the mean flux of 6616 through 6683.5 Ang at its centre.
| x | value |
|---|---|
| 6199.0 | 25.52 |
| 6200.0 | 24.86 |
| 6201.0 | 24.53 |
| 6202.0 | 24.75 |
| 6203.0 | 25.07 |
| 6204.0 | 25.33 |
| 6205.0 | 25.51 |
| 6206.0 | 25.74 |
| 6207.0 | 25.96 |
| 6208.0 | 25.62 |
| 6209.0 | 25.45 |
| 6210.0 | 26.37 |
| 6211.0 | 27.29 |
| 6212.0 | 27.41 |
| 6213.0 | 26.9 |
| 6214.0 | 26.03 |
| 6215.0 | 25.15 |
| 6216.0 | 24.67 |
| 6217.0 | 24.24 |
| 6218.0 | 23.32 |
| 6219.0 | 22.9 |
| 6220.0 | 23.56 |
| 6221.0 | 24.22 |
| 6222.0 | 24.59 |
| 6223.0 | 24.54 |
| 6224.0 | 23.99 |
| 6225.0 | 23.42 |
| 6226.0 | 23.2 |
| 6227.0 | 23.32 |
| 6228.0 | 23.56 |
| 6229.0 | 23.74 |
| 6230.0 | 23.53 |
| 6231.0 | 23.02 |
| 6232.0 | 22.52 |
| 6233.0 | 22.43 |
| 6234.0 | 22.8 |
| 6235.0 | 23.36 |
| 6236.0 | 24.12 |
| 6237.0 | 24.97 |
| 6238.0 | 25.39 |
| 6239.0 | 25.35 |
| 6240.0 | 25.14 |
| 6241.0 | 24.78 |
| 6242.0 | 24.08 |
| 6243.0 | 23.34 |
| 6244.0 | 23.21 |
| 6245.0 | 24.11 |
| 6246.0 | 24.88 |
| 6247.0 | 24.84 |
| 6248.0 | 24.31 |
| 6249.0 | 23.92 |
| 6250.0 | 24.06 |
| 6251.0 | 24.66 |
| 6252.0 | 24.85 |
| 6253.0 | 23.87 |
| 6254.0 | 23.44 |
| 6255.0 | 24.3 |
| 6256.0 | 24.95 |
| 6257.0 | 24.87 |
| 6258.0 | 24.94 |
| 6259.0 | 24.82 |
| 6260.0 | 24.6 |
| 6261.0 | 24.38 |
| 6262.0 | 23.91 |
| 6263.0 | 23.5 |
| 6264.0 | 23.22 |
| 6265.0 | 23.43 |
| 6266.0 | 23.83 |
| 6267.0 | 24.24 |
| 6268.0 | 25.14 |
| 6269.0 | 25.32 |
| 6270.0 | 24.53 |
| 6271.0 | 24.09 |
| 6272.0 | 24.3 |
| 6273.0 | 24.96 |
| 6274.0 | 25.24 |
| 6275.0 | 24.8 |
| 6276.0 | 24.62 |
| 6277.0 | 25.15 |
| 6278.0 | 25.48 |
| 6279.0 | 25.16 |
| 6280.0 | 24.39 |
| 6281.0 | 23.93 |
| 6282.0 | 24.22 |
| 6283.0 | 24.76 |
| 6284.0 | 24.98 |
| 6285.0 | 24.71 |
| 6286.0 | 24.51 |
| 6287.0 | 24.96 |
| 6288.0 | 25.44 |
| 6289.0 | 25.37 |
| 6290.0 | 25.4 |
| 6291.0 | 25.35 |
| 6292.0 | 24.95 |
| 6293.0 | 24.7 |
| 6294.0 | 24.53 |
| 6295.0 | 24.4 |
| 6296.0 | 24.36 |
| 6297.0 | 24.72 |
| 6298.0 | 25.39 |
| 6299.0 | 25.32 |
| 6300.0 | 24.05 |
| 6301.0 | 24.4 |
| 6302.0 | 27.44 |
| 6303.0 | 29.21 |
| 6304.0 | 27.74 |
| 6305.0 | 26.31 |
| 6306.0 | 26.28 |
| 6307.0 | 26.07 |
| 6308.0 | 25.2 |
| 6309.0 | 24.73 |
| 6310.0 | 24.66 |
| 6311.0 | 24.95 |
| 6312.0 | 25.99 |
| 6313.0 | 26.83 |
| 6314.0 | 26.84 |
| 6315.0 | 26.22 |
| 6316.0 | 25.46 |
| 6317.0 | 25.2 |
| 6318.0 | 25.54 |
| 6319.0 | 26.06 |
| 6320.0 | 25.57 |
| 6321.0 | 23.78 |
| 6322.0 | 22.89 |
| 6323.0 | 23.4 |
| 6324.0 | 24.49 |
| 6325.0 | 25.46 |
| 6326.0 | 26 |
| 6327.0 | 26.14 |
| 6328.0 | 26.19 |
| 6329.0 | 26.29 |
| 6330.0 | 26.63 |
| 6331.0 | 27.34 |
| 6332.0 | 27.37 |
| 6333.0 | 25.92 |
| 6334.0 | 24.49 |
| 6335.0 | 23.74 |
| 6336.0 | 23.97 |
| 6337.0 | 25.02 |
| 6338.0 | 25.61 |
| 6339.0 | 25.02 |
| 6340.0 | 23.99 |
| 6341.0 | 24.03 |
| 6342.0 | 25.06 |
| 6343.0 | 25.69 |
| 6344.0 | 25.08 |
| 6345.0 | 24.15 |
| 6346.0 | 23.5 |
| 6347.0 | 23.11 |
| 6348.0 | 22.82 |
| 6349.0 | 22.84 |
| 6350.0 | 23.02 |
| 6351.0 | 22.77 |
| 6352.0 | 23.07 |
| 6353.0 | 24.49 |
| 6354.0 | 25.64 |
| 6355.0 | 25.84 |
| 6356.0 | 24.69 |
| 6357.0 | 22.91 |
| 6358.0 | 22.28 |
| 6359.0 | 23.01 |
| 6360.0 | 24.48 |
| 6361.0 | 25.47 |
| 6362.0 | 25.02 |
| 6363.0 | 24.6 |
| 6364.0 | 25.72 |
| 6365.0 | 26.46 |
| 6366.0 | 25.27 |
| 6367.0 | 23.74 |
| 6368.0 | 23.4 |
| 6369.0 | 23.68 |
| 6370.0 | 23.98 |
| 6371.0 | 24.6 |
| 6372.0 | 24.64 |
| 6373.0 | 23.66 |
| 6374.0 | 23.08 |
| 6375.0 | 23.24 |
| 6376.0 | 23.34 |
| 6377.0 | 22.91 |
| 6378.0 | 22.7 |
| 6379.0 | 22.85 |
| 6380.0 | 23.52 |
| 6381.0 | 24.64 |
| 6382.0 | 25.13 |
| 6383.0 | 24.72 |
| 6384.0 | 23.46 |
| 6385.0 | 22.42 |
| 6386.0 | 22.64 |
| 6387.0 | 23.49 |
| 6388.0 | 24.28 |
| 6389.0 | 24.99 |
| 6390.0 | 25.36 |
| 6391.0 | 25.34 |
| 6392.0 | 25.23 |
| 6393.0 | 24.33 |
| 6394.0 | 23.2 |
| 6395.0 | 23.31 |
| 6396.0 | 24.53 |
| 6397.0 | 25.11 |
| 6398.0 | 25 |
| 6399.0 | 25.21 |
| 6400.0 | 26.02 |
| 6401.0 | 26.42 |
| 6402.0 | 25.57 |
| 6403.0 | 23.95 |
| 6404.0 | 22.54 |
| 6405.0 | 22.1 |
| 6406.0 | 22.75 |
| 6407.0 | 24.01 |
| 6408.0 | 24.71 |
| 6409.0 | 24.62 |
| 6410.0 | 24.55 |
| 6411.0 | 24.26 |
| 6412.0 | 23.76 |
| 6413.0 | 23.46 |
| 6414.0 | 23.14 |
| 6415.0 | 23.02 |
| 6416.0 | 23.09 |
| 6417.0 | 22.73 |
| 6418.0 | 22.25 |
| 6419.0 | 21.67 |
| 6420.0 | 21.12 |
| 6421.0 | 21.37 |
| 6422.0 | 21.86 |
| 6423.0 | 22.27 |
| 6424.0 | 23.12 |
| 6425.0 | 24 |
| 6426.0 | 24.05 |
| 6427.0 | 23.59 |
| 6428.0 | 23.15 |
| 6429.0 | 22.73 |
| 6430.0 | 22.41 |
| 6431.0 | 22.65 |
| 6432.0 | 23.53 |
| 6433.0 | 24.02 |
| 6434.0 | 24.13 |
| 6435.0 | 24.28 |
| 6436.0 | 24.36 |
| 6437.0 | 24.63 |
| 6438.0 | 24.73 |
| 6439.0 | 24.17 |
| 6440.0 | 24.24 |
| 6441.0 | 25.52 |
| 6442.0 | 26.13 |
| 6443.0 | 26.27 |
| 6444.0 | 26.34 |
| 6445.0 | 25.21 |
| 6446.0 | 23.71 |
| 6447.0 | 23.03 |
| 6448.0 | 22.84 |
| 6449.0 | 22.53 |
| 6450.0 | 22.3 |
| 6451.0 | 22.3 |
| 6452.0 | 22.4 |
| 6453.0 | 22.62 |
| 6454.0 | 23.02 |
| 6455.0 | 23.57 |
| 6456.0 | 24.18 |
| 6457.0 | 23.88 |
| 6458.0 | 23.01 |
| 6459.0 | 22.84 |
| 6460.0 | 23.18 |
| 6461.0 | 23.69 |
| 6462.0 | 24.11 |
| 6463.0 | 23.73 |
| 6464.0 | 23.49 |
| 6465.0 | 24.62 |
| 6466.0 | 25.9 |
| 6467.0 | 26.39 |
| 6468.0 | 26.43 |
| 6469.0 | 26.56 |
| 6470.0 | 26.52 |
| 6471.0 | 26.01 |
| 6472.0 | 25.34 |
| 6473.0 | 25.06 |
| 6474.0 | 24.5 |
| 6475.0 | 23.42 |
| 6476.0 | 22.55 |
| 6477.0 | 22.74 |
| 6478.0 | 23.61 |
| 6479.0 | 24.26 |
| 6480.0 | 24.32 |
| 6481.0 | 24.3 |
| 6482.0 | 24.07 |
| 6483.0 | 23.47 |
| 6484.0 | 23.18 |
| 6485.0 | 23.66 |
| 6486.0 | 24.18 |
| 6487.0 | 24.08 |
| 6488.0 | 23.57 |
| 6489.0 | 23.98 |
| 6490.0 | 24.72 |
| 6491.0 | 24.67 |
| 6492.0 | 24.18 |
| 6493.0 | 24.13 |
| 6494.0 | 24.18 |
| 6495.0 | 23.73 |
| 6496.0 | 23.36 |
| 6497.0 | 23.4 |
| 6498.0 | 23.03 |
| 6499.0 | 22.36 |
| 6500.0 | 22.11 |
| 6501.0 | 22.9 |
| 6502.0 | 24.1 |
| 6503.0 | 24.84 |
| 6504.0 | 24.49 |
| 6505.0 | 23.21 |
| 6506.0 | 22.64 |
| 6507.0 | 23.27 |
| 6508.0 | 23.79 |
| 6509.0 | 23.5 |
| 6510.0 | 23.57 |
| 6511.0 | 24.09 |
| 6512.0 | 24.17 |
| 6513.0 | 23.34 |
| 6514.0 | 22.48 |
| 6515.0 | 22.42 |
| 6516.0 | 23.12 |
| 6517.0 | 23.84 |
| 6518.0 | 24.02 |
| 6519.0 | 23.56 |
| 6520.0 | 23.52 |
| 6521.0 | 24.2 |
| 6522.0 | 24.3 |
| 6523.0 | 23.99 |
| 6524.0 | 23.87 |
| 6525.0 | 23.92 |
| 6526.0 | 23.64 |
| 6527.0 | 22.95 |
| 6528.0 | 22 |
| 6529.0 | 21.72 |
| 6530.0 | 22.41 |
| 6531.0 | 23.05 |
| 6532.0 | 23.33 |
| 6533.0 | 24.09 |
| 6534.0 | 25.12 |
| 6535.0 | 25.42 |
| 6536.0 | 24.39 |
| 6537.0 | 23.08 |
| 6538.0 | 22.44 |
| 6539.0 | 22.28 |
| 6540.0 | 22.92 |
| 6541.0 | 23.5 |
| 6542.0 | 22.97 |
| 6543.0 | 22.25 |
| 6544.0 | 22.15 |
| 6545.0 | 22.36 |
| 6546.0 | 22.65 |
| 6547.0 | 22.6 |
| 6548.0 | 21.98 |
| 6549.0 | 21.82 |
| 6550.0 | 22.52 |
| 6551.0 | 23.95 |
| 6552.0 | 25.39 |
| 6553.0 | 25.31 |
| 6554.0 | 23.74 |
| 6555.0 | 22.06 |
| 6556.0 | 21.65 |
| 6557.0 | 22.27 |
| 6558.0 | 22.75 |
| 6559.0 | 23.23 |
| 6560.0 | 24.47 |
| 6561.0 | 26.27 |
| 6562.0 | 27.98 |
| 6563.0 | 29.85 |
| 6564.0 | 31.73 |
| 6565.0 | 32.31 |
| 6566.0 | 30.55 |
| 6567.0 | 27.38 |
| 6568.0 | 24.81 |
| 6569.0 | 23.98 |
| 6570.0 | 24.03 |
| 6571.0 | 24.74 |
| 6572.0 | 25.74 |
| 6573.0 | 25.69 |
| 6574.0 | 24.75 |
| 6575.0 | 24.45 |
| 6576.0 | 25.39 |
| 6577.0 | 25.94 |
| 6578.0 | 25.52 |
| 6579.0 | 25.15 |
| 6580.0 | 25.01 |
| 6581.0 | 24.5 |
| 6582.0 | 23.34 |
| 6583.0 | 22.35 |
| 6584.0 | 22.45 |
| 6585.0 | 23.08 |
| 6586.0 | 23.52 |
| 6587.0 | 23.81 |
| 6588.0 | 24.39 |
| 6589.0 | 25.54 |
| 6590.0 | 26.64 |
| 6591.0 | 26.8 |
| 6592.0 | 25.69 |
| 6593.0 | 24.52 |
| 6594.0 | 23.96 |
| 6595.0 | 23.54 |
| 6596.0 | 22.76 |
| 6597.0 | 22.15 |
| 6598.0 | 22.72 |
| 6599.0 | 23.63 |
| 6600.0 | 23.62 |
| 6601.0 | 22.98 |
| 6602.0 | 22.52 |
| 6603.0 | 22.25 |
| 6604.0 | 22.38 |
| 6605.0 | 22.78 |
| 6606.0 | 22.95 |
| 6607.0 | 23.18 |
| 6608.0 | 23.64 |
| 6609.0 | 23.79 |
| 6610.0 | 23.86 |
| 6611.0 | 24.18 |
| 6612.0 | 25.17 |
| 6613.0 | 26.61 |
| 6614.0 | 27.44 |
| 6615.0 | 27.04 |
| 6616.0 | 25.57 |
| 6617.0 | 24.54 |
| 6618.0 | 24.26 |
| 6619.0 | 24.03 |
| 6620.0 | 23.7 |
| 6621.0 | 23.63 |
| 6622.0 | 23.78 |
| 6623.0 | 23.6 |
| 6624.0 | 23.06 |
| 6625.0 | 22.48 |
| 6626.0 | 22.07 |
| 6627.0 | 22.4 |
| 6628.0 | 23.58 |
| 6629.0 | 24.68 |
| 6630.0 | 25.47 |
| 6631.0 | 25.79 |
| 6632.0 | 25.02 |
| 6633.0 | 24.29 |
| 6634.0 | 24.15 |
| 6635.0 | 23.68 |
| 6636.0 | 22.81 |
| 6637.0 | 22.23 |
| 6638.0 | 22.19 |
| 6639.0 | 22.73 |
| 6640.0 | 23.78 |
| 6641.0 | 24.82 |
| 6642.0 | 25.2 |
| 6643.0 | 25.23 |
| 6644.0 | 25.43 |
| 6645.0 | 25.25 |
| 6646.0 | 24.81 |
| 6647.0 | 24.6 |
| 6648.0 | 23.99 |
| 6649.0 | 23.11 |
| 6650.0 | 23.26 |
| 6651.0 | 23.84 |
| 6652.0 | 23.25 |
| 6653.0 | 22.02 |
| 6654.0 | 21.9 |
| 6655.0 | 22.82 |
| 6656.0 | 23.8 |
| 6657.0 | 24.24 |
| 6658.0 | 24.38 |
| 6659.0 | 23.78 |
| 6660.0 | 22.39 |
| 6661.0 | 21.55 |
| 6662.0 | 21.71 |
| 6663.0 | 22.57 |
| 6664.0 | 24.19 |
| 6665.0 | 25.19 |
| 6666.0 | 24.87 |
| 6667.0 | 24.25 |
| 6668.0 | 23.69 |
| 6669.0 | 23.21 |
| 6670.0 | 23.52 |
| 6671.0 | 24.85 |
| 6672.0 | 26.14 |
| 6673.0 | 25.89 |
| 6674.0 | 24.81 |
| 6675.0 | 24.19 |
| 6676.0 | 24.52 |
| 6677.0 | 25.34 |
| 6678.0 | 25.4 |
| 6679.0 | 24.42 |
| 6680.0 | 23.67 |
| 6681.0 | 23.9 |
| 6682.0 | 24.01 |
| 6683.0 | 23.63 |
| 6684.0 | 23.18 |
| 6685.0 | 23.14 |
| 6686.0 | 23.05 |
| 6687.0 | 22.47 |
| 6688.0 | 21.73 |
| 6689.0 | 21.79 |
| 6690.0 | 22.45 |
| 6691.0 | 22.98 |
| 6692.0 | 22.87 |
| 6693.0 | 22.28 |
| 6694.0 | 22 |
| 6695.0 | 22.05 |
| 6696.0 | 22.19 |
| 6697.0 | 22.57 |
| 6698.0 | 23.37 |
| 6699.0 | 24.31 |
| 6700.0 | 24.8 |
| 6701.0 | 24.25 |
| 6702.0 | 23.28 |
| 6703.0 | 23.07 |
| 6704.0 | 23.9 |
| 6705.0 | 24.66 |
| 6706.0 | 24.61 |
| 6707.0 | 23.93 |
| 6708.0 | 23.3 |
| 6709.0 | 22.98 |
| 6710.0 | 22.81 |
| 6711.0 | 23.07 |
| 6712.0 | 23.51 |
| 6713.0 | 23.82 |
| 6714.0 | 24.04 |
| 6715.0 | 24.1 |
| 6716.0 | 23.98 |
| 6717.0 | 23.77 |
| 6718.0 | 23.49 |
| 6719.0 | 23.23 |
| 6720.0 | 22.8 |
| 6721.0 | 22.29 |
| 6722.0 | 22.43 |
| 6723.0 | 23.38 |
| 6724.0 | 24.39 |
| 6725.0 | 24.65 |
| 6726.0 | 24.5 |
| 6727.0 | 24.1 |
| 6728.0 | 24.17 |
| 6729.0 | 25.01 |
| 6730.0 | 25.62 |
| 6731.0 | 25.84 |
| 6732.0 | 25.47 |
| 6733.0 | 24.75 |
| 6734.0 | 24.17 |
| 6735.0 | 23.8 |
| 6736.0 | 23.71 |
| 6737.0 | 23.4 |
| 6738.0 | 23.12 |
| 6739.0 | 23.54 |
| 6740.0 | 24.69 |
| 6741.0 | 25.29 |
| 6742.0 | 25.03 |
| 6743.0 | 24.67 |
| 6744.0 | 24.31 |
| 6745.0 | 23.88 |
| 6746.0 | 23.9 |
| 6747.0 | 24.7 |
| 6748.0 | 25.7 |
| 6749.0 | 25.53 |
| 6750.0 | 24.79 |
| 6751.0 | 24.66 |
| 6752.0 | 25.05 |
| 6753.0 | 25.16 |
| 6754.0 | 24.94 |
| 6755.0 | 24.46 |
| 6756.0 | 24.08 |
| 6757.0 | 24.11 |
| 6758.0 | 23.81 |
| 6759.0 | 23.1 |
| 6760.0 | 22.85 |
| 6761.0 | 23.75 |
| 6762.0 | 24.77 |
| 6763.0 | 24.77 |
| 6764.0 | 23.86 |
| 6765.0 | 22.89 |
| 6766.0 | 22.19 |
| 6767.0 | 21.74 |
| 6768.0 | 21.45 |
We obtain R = 0.026 mag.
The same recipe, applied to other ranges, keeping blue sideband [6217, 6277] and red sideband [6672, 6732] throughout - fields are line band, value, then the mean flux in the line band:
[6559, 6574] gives -0.13 mag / 26.9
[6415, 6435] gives 0.05 mag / 22.9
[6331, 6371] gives -0.02 mag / 24.4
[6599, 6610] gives 0.03 mag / 23.1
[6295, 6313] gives -0.07 mag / 25.7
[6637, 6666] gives 0.00 mag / 23.6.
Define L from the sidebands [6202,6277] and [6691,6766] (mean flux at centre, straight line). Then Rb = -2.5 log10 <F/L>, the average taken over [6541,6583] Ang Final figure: -0.03 mag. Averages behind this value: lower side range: 24.5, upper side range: 23.9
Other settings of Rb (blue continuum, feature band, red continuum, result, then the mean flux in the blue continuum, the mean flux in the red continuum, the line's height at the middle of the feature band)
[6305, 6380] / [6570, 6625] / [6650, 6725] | -0.02 mag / 24.7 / 23.5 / 23.8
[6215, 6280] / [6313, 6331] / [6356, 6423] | -0.07 mag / 24.2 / 23.9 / 24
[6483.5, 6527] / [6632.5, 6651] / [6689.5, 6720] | -0.02 mag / 23.7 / 23.4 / 23.5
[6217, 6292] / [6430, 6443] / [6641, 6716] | -0.02 mag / 24.3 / 23.7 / 24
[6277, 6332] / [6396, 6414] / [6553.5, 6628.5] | 0.03 mag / 25.4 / 24.5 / 25.1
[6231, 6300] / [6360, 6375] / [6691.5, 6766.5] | -0.01 mag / 24.5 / 23.9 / 24.3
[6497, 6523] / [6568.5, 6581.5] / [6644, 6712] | -0.07 mag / 23.5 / 23.6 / 23.5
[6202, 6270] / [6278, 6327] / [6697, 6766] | -0.04 mag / 24.4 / 24.1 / 24.4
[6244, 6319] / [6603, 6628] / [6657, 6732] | 0.00 mag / 24.9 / 23.7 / 23.9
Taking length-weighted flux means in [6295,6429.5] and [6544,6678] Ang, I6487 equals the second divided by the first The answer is 1.0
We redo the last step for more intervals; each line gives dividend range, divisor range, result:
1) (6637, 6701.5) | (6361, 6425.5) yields 0.99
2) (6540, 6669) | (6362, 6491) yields 1.01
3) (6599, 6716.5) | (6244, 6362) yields 0.96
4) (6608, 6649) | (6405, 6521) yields 1.02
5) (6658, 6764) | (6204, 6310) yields 0.97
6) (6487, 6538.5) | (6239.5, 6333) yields 0.94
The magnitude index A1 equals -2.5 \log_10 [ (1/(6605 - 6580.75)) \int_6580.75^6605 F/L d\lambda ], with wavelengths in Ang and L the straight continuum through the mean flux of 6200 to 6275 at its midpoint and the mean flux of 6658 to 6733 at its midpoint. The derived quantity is 0.01 mag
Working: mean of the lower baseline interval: 24.5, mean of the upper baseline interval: 23.7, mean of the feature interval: 23.7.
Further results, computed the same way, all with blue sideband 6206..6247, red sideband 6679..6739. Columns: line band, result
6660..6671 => 0.01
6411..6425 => 0.07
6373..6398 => 0.01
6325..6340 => -0.06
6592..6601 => 0.01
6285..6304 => -0.04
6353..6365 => -0.02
